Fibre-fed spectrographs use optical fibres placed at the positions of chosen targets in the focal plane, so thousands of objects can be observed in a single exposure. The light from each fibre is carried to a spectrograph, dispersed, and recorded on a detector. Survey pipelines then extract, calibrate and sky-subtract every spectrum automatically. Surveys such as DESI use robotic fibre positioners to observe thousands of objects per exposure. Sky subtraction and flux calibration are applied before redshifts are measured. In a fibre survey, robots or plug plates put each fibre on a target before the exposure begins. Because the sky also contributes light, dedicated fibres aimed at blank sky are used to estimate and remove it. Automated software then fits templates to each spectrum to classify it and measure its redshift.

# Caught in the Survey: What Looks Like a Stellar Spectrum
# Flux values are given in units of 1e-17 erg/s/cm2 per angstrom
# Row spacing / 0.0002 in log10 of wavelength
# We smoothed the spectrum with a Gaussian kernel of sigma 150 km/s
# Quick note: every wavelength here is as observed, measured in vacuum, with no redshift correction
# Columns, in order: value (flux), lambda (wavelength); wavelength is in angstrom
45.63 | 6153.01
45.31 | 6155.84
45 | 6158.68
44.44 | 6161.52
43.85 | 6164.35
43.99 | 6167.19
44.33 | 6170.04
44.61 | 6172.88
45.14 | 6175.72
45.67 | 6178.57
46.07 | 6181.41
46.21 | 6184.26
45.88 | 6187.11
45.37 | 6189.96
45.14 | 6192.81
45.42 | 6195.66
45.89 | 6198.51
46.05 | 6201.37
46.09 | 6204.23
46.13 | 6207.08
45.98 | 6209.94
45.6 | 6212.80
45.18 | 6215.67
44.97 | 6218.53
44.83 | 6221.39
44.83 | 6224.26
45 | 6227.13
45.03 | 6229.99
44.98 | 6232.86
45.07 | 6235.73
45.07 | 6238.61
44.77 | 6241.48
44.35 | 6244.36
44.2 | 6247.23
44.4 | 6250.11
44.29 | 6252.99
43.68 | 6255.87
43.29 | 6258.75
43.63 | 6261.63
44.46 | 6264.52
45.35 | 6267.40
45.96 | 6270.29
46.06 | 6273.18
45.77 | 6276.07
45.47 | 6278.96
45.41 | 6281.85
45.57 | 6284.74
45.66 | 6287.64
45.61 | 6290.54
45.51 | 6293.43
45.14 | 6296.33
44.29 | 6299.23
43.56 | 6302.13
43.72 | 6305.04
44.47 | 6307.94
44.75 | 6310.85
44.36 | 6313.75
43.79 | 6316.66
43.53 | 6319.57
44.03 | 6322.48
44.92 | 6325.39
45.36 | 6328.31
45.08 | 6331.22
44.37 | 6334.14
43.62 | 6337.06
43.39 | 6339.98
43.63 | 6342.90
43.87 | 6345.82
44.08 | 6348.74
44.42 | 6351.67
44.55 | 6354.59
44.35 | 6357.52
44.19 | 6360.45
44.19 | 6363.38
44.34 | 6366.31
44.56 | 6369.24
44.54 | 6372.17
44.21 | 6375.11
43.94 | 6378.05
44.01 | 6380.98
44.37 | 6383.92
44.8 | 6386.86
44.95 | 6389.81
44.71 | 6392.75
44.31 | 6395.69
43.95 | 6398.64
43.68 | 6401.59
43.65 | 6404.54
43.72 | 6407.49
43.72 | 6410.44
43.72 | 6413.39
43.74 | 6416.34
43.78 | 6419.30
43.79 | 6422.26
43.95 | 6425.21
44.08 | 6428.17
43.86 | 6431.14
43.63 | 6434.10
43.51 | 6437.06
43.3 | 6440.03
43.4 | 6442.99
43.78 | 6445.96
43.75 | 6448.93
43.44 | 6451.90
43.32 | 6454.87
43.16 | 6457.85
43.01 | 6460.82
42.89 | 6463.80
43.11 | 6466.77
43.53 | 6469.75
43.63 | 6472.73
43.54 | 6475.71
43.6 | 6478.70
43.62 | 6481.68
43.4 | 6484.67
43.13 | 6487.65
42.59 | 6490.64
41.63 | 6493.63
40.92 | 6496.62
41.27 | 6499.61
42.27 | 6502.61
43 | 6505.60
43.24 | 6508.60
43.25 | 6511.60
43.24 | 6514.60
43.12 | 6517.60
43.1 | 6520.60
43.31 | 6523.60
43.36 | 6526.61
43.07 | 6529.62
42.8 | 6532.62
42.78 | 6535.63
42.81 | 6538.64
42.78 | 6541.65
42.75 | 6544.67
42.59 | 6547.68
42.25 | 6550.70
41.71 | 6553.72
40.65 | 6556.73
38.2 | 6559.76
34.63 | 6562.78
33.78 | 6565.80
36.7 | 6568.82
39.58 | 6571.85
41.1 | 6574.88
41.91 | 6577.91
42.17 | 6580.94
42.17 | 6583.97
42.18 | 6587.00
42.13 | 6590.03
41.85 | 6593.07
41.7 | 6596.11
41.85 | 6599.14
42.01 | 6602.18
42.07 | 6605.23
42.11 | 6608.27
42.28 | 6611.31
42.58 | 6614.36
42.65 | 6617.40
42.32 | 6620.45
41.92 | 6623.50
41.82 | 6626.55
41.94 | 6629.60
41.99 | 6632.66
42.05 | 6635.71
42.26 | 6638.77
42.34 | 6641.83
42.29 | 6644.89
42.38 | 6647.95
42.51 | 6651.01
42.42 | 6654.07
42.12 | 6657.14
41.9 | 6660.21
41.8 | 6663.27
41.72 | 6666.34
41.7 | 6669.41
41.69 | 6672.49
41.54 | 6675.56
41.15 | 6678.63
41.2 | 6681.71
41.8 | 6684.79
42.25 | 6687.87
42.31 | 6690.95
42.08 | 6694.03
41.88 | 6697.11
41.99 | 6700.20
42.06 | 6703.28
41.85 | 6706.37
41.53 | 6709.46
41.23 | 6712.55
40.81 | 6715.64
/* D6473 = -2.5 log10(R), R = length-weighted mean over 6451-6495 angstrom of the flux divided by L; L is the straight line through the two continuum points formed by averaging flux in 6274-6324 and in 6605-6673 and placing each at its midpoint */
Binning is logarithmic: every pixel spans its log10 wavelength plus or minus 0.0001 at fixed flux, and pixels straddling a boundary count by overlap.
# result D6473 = 0.01 mag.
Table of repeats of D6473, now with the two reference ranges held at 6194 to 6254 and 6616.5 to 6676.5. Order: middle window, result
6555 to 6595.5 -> 0.07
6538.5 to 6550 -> 0.00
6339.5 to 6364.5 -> 0.00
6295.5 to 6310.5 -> 0.01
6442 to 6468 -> 0.00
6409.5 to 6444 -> 0.00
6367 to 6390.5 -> -0.01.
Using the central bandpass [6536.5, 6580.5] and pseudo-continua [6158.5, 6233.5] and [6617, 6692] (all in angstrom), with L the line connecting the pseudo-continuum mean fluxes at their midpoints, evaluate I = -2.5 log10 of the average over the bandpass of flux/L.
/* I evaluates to 0.065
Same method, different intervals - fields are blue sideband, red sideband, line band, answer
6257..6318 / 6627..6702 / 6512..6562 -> 0.02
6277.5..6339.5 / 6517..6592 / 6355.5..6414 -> -0.02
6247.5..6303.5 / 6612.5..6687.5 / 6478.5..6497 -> 0.01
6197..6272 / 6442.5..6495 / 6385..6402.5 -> -0.01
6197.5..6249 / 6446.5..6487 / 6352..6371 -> -0.01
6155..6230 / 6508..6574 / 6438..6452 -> -0.03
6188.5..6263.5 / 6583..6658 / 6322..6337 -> -0.01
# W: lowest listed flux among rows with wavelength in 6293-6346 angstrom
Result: 43.39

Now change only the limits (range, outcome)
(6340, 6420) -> 43.63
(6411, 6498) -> 40.92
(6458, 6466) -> 42.89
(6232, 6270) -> 43.29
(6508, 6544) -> 42.78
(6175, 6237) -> 44.83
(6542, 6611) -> 33.78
